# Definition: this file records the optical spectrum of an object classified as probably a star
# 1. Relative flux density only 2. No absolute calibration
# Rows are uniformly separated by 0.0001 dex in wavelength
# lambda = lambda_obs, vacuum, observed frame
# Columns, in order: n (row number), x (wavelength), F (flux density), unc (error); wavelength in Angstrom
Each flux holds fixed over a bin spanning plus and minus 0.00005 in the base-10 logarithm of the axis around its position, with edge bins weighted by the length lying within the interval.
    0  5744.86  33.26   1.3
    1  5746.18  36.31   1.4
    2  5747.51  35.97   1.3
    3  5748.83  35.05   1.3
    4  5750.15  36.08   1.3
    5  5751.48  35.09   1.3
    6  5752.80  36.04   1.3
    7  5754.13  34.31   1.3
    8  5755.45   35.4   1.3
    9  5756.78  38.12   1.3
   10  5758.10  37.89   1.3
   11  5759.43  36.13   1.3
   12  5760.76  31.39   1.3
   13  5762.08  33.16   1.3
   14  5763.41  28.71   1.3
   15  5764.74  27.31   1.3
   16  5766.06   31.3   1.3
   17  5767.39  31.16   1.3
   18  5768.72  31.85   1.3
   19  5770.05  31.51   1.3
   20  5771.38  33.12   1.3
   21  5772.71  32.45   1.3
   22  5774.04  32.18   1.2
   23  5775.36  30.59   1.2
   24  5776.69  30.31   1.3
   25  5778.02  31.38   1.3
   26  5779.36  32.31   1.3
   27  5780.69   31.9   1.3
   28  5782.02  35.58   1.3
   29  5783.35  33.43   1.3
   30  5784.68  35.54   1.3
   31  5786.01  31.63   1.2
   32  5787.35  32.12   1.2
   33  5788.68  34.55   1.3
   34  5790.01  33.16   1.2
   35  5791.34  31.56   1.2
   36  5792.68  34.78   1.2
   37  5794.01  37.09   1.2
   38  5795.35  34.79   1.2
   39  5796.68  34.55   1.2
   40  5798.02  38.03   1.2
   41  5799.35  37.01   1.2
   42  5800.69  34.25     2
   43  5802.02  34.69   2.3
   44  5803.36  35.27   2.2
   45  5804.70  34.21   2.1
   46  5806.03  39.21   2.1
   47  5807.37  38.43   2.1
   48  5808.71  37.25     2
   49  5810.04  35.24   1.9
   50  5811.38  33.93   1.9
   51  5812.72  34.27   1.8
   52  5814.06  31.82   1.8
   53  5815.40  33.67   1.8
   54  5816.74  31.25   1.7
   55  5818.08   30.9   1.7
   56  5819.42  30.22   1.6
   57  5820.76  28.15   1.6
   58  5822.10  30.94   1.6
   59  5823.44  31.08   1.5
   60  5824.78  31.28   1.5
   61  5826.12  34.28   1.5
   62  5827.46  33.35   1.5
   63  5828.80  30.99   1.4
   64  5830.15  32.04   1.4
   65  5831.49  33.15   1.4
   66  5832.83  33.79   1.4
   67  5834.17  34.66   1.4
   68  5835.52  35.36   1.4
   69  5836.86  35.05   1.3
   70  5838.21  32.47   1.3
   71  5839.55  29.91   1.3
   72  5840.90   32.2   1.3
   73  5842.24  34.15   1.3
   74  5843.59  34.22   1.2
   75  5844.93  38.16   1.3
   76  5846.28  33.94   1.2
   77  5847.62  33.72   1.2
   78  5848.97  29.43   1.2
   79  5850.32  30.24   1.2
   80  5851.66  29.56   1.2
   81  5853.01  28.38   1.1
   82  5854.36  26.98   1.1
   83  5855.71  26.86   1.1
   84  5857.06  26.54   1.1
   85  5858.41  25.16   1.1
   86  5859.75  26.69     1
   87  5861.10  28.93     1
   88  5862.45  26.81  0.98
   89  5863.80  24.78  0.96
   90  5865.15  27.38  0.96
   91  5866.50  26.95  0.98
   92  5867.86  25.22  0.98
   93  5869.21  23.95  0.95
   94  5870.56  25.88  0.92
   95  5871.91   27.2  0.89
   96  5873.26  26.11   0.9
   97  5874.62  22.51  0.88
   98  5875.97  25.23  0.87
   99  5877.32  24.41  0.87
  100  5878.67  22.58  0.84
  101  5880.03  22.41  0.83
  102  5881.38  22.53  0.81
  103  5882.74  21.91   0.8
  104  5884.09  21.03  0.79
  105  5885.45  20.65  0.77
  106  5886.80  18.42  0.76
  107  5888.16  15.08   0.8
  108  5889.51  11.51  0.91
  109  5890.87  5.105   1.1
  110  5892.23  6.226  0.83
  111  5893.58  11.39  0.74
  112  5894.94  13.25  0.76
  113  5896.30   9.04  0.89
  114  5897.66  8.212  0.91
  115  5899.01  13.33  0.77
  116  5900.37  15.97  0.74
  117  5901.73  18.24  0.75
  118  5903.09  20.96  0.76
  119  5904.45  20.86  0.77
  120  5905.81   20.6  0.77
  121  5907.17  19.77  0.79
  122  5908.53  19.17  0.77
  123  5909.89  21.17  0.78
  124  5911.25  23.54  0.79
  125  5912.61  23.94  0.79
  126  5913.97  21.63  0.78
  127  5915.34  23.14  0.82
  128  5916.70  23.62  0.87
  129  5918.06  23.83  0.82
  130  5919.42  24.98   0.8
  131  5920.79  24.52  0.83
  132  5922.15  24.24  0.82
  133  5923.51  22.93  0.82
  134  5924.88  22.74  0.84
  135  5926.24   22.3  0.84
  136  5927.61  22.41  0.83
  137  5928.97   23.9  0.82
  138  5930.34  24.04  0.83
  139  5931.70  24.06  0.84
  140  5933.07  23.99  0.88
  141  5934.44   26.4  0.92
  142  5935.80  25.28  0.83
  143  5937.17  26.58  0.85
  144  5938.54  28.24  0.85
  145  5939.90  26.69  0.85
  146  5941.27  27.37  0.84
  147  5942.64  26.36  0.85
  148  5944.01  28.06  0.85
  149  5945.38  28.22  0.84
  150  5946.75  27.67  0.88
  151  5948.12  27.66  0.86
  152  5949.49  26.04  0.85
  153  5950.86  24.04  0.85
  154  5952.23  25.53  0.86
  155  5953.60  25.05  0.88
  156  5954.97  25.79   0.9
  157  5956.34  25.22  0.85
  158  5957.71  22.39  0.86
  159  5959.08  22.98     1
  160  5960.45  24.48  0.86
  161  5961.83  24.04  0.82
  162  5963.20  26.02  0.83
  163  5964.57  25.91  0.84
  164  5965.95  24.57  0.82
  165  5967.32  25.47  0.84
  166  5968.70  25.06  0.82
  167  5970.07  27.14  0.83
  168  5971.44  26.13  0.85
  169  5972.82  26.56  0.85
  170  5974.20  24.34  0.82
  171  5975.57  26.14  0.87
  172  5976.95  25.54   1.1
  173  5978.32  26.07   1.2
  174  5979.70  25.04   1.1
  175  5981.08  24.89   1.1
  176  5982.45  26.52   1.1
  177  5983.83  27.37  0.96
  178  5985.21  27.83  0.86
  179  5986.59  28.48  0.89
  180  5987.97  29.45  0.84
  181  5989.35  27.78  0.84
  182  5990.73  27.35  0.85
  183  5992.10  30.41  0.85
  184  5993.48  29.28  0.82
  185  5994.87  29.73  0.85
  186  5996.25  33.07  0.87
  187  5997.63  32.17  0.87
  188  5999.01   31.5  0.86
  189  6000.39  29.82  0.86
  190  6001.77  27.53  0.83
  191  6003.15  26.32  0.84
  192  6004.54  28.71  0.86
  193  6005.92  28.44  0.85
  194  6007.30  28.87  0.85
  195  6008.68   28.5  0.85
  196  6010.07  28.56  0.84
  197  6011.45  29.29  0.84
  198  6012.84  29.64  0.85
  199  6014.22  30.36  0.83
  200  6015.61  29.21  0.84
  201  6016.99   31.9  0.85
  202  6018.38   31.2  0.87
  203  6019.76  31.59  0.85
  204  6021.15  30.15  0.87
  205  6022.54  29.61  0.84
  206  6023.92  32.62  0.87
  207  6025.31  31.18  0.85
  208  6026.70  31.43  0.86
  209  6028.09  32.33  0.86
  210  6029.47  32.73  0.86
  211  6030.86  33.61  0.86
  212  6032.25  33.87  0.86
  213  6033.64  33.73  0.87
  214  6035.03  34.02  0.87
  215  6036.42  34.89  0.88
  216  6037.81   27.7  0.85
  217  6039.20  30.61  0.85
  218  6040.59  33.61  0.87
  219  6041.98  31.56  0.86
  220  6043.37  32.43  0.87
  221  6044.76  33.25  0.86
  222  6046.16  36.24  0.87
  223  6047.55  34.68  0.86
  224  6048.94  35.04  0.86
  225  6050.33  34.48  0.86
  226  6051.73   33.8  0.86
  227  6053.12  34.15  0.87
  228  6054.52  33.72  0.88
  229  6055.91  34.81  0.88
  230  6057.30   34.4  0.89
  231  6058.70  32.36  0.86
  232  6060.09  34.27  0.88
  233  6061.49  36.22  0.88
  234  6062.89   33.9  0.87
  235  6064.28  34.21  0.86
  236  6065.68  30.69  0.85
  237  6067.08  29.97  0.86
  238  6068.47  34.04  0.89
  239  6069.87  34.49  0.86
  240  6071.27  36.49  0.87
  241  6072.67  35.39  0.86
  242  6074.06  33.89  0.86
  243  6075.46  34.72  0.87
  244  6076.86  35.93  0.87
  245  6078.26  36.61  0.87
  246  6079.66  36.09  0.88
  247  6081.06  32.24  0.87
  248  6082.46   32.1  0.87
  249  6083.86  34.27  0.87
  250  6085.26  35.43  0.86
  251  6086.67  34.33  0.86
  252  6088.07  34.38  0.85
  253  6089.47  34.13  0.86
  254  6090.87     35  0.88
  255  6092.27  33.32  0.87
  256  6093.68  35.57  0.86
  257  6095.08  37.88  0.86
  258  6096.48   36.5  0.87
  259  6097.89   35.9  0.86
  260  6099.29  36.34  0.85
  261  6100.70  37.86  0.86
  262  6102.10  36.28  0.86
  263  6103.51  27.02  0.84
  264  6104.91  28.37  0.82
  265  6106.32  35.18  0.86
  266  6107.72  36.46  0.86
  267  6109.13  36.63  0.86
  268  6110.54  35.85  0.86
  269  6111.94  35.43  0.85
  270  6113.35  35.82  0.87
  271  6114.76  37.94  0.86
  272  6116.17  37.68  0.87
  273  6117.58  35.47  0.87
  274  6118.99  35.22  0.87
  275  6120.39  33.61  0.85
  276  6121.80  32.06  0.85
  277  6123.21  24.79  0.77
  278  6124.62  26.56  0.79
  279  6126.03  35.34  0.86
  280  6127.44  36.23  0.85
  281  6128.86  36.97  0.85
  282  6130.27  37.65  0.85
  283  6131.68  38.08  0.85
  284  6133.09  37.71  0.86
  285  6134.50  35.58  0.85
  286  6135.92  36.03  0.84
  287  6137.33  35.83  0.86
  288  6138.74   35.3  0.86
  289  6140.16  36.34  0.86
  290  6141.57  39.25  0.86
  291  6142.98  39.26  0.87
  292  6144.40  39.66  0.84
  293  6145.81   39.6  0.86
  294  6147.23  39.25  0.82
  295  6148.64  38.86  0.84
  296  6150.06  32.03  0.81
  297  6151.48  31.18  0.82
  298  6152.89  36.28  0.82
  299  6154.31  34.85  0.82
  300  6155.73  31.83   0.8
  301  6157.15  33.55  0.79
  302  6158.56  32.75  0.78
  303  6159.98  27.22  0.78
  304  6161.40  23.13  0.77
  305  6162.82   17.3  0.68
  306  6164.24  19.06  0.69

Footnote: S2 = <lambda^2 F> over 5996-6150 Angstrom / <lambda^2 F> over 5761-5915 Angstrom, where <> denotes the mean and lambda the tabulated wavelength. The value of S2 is 1.3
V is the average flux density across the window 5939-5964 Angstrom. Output 25.8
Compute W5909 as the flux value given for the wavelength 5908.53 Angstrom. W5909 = 19.17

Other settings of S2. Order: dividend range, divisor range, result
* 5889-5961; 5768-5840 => 0.68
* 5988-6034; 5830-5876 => 1.08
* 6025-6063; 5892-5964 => 1.54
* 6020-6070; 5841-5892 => 1.39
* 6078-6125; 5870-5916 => 1.95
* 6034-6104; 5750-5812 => 1.11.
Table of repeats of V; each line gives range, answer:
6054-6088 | 34.2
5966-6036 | 29.2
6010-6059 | 32.4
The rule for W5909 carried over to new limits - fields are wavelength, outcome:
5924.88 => 22.74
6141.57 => 39.25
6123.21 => 24.79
